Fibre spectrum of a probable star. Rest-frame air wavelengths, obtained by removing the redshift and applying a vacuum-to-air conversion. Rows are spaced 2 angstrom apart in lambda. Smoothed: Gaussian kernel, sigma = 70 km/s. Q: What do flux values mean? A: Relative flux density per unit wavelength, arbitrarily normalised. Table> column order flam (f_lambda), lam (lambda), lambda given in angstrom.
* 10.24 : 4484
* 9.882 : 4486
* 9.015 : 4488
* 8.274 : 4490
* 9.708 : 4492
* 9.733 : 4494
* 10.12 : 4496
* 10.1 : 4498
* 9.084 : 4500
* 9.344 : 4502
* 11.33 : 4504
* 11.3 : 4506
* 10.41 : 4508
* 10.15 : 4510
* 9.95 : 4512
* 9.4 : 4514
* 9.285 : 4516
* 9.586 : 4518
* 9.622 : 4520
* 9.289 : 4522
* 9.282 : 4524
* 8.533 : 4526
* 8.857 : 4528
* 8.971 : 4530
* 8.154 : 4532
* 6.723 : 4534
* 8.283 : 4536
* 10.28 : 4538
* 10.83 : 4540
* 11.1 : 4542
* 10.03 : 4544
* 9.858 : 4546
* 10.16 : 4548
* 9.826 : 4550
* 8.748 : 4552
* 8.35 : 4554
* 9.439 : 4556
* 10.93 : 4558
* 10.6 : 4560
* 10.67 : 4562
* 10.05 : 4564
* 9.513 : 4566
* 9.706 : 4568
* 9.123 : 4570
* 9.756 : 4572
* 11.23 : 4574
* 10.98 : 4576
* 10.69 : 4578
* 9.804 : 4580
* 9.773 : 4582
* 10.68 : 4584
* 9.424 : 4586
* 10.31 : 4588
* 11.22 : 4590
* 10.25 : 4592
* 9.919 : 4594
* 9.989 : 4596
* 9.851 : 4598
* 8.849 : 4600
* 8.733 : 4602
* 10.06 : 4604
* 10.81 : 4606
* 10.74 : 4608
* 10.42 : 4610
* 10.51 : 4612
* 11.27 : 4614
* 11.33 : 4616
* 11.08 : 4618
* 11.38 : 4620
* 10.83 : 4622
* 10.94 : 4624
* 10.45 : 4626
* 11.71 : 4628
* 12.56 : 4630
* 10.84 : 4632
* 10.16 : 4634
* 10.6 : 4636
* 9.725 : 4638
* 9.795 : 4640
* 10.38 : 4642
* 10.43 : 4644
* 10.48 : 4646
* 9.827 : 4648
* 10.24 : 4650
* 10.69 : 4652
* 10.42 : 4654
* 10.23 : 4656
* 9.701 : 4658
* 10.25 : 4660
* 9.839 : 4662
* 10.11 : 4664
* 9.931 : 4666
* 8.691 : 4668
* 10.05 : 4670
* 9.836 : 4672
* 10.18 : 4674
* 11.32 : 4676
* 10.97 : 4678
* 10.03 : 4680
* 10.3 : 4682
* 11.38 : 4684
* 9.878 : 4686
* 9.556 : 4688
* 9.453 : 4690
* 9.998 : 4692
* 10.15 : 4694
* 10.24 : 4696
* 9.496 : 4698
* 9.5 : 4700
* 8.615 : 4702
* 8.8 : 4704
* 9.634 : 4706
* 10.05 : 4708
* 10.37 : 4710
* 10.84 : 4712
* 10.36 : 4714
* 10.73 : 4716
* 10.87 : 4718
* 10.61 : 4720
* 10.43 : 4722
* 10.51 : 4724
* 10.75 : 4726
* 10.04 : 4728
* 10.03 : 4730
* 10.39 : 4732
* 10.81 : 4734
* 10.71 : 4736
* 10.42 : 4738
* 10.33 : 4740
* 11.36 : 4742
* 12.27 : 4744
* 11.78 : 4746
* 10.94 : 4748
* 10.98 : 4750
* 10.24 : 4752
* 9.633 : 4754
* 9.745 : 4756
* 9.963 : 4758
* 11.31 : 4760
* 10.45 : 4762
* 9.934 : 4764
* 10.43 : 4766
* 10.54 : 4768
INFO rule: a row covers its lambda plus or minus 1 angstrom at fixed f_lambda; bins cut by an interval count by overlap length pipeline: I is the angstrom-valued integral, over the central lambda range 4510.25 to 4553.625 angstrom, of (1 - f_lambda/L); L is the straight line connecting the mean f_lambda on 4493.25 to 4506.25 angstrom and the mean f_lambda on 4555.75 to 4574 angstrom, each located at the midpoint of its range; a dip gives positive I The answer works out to 3.0 angstrom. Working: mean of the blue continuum 10.1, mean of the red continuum 10.1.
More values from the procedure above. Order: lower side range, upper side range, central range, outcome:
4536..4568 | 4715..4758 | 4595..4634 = -1.71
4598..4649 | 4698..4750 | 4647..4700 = 2.00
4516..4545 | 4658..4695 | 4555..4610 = -3.27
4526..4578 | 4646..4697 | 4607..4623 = -1.65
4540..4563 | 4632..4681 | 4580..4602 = 0.25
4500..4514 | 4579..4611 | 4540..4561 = 0.42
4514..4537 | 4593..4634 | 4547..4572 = -0.68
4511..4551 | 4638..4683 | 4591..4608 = -0.11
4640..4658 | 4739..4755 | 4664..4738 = 3.28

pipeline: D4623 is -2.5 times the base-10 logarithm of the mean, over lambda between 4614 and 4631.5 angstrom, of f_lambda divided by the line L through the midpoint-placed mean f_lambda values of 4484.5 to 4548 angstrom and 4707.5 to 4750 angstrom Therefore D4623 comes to -0.11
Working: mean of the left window 9.58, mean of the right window 10.7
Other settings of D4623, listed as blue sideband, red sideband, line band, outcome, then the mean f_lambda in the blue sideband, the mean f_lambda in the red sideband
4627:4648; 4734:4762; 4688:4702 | 0.10 mag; 10.6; 10.7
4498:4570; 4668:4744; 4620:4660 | -0.06 mag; 9.65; 10.2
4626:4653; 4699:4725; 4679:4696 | 0.02 mag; 10.6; 10.1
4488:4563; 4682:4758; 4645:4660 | -0.02 mag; 9.62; 10.3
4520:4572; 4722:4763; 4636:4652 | -0.01 mag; 9.5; 10.6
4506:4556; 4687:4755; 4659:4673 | 0.03 mag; 9.44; 10.3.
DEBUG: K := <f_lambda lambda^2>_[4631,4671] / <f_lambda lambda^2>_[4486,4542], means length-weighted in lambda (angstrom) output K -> 1.13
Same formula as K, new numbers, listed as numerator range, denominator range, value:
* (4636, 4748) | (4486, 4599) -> 1.12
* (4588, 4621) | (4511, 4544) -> 1.16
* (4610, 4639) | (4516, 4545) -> 1.23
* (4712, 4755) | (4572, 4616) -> 1.10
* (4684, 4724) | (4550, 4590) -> 1.06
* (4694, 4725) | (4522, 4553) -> 1.17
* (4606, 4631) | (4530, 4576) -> 1.17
